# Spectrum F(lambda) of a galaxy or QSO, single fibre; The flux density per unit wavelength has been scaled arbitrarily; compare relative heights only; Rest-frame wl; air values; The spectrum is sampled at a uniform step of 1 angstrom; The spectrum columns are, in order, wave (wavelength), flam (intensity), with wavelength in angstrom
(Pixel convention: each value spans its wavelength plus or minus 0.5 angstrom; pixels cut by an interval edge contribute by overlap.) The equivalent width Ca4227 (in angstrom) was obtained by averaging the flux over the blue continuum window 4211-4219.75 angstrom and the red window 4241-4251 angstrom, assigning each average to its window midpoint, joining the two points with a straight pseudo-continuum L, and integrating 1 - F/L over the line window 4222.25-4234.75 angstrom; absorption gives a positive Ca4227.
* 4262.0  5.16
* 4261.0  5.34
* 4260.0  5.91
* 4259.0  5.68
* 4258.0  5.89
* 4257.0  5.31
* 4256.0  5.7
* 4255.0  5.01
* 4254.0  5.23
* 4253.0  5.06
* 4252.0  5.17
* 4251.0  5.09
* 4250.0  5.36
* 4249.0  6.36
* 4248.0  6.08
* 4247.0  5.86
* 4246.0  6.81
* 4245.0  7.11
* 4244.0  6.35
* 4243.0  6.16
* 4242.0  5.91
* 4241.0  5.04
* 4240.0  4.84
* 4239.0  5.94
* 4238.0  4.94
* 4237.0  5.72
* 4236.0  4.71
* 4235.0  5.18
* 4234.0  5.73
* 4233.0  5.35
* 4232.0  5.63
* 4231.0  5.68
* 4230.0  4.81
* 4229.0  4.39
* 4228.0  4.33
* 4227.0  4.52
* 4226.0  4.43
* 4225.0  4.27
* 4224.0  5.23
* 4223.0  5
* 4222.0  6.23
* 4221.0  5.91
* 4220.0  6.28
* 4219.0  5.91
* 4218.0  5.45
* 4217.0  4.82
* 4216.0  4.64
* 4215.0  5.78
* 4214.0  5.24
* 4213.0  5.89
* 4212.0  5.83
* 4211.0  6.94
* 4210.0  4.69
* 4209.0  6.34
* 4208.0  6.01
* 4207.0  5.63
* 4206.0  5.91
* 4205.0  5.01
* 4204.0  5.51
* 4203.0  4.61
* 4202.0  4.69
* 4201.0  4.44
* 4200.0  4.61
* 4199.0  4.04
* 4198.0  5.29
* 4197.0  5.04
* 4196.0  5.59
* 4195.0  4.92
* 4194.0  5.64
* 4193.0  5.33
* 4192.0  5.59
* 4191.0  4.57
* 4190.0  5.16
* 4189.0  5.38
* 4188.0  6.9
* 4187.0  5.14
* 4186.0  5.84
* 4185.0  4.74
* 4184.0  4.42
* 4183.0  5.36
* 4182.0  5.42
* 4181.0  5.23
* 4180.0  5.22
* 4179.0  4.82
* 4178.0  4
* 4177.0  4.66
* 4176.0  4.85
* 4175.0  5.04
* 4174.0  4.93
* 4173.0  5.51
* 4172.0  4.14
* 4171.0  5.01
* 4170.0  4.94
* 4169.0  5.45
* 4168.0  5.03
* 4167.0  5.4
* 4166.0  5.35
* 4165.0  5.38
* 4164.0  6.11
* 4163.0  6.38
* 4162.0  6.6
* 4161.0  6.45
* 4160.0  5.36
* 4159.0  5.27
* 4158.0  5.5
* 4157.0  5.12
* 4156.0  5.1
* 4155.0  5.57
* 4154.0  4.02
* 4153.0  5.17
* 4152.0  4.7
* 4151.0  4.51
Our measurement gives 1.8 angstrom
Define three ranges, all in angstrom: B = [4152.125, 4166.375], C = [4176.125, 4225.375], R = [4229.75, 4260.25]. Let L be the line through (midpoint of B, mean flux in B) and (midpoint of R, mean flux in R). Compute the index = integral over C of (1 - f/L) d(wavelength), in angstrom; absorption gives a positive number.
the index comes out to 2.4 angstrom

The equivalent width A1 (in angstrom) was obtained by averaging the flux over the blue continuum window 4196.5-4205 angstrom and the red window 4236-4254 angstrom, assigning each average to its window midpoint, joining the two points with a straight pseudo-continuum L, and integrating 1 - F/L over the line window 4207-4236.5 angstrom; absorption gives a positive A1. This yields -0.82 angstrom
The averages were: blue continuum 4.79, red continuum 5.71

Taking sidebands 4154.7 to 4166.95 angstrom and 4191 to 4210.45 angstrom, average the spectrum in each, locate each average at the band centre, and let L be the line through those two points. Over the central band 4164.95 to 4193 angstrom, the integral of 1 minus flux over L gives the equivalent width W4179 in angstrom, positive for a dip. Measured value 1.7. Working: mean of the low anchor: 5.67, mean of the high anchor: 5.19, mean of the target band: 5.12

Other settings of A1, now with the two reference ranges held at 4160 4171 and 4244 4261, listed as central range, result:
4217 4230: 1.3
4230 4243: 0.7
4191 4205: 1.7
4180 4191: 0.7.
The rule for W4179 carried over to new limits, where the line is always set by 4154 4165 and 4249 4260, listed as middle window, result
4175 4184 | 1.1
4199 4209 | 0.7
